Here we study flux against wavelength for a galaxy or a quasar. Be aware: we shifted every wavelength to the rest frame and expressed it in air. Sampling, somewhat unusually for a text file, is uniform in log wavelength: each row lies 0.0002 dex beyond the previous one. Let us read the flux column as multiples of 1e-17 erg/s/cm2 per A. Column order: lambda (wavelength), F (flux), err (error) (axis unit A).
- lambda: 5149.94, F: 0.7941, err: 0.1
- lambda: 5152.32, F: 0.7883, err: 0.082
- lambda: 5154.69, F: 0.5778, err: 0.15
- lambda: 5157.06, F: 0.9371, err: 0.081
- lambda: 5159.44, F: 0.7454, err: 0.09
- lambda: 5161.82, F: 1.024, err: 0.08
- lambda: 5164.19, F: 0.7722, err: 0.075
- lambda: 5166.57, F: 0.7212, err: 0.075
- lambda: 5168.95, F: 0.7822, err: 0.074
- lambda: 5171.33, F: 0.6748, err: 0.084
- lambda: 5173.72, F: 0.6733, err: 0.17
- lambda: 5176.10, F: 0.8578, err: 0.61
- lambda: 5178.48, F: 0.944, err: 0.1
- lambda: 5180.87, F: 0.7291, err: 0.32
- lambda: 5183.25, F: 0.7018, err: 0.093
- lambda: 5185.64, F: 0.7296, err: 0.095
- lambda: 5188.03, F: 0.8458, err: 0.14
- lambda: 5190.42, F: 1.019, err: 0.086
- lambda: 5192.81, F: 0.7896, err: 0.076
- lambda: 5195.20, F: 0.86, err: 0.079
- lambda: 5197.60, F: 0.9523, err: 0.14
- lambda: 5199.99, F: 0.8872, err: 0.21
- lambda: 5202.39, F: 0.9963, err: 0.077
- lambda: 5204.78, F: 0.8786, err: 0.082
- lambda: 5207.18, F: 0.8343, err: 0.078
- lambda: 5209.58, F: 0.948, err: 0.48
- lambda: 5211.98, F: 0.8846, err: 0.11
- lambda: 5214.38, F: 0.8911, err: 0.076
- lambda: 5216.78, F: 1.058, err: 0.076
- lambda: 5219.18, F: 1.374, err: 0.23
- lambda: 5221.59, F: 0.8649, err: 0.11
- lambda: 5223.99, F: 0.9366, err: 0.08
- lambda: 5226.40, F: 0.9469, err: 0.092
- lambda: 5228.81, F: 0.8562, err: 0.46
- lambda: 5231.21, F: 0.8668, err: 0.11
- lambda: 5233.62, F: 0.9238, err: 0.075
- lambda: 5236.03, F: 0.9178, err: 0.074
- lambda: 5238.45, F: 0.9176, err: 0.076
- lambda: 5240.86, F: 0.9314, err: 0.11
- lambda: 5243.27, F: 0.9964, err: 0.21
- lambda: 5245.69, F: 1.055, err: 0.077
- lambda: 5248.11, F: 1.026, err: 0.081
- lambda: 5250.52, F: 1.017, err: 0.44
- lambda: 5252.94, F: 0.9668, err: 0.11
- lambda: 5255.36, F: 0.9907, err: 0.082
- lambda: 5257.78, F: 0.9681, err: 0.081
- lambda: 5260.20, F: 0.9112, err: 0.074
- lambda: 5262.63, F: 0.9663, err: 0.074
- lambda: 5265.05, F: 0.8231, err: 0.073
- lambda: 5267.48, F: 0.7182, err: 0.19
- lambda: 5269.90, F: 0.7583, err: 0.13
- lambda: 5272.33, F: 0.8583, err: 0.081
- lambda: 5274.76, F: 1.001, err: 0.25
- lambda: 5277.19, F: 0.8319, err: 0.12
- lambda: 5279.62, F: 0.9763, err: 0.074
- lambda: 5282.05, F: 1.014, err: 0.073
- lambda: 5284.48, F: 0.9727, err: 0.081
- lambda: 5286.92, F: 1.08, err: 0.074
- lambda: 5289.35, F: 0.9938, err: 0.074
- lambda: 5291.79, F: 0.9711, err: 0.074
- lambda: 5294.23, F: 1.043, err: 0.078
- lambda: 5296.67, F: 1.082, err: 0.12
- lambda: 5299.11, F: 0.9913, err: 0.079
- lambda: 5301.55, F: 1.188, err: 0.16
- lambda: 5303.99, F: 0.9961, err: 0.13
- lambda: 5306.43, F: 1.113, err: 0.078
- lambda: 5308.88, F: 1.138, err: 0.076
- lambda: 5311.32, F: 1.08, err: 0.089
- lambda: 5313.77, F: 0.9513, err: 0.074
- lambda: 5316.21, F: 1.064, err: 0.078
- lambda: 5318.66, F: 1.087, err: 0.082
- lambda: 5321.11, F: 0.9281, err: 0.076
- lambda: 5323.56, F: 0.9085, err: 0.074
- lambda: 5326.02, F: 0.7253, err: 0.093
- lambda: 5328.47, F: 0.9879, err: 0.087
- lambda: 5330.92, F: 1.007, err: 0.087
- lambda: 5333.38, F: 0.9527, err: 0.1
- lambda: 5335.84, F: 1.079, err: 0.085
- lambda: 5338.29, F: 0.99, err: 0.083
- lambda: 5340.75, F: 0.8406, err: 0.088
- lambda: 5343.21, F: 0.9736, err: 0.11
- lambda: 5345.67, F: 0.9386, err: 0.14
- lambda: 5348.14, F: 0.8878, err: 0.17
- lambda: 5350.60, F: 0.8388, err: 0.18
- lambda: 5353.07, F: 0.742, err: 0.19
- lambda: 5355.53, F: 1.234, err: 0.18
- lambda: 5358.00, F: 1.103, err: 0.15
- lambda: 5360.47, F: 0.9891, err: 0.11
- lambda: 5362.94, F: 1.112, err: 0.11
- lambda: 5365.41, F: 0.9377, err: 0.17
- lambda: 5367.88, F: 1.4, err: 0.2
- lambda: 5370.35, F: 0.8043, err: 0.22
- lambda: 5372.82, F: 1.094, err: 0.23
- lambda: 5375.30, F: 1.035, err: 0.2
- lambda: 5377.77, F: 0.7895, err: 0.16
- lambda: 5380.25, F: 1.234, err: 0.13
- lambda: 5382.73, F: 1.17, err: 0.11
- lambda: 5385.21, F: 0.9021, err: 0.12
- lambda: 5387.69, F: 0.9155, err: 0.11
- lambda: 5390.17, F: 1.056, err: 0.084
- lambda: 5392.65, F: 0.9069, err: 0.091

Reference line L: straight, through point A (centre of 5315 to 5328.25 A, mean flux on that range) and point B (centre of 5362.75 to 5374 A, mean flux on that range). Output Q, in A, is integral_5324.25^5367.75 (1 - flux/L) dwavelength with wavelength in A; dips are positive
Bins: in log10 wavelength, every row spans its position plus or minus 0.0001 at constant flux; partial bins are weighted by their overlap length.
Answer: 1.6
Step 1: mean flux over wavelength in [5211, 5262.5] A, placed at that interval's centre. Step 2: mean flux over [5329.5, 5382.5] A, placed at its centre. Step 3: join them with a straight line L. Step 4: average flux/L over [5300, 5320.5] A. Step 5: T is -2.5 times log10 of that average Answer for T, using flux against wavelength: -0.09 mag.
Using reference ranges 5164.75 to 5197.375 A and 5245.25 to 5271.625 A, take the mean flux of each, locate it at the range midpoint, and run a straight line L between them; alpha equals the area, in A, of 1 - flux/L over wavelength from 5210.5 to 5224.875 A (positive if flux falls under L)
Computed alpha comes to -2.4 A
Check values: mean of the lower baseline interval 0.799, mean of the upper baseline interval 0.922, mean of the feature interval 1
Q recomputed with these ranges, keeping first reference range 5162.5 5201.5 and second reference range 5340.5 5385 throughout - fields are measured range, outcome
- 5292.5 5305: -1.6 A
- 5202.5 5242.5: -4.0 A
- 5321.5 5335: 0.7 A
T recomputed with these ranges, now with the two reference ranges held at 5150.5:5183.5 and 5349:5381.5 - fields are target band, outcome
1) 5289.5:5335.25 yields -0.06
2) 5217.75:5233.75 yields -0.14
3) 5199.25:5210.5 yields -0.10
